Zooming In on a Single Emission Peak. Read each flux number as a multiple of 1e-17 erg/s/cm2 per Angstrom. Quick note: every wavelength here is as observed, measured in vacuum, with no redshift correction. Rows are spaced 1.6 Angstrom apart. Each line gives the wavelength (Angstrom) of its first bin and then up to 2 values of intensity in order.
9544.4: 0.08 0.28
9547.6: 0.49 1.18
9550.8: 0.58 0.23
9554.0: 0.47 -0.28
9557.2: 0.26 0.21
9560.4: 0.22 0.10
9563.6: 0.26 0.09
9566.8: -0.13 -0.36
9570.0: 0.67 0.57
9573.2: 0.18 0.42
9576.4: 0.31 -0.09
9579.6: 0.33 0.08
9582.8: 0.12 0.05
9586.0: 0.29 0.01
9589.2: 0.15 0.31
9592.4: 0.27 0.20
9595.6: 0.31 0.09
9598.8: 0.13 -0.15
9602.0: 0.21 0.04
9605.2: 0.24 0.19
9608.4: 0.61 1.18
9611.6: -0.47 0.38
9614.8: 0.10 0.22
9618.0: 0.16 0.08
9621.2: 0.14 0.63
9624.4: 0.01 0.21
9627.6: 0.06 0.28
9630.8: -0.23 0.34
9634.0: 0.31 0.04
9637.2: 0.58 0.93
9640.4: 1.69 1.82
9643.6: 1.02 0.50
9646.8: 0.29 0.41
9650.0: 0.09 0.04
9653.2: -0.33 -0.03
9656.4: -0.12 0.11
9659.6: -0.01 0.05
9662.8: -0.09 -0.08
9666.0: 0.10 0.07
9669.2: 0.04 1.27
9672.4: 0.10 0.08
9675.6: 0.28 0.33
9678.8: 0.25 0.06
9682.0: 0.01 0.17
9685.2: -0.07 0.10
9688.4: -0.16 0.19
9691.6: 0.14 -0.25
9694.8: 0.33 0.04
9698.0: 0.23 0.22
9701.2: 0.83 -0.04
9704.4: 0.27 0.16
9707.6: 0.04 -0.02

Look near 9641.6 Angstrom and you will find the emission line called [O III]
